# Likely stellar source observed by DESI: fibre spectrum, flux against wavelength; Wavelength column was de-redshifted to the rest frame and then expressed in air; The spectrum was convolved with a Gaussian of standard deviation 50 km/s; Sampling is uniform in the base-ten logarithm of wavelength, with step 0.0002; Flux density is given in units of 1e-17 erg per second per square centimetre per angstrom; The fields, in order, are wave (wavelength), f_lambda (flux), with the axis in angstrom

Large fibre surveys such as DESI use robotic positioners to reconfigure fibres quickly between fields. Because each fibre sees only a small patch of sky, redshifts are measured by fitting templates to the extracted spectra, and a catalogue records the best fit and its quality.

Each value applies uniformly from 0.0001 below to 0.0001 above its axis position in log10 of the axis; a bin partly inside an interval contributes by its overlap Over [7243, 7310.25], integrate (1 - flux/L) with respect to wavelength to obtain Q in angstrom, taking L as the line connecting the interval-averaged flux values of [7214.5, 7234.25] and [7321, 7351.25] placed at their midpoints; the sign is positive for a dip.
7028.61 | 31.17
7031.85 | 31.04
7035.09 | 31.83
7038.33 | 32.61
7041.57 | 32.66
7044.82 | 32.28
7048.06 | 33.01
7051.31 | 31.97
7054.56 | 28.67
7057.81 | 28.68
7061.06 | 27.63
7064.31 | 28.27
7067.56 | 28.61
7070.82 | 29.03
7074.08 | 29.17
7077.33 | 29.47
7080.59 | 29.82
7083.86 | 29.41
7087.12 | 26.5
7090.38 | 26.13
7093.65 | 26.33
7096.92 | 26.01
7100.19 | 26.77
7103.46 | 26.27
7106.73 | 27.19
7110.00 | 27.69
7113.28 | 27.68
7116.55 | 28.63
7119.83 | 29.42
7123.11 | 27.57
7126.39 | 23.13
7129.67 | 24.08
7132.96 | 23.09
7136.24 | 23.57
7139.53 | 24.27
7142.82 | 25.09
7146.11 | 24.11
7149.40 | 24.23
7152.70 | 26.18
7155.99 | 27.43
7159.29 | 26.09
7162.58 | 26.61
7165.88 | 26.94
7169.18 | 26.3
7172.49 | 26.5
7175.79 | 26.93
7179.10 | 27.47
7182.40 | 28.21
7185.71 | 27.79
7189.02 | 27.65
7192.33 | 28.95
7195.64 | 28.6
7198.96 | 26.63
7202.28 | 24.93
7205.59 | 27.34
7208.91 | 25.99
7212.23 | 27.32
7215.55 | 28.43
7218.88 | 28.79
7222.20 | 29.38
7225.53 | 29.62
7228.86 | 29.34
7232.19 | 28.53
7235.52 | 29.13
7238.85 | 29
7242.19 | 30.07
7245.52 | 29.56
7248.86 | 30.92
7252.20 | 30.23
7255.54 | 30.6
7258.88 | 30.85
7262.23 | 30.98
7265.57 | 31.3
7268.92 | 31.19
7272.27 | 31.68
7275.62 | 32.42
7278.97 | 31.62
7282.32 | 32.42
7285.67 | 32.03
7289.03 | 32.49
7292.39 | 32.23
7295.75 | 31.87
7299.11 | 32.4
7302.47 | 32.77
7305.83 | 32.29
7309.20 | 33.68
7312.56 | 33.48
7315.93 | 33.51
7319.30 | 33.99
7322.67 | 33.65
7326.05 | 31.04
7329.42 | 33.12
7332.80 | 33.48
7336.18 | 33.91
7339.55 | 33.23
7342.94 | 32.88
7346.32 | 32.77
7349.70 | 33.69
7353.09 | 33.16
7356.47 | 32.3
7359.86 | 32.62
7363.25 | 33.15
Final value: -1.6 angstrom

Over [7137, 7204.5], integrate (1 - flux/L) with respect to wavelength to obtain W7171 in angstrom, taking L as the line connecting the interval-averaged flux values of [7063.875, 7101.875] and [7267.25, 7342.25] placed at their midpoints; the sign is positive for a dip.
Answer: 7.5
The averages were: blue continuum 27.9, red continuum 32.7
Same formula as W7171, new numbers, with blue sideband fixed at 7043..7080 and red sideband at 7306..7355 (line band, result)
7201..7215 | 2.2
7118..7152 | 6.4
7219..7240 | 1.8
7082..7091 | 0.8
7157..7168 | 1.6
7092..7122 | 3.0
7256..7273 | 0.6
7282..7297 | 0.2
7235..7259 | 1.6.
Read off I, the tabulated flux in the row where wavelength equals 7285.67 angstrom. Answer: 32.03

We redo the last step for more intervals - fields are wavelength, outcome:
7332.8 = 33.48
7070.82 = 29.03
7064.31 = 28.27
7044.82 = 32.28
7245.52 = 29.56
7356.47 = 32.3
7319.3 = 33.99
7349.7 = 33.69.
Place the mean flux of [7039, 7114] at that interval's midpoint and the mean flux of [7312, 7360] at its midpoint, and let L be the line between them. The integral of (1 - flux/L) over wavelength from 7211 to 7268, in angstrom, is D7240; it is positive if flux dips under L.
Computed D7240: 3.27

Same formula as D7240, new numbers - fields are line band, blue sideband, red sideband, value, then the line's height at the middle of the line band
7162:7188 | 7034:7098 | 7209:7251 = 1.8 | 29.2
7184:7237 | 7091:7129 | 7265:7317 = 3.4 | 29.9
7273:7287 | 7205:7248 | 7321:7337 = -0.5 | 30.9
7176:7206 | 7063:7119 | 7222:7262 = 1.7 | 29.2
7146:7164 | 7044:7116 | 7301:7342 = 2.4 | 29.9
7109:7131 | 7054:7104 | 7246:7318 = 1.4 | 28.7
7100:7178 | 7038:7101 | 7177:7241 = 6.9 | 28.6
